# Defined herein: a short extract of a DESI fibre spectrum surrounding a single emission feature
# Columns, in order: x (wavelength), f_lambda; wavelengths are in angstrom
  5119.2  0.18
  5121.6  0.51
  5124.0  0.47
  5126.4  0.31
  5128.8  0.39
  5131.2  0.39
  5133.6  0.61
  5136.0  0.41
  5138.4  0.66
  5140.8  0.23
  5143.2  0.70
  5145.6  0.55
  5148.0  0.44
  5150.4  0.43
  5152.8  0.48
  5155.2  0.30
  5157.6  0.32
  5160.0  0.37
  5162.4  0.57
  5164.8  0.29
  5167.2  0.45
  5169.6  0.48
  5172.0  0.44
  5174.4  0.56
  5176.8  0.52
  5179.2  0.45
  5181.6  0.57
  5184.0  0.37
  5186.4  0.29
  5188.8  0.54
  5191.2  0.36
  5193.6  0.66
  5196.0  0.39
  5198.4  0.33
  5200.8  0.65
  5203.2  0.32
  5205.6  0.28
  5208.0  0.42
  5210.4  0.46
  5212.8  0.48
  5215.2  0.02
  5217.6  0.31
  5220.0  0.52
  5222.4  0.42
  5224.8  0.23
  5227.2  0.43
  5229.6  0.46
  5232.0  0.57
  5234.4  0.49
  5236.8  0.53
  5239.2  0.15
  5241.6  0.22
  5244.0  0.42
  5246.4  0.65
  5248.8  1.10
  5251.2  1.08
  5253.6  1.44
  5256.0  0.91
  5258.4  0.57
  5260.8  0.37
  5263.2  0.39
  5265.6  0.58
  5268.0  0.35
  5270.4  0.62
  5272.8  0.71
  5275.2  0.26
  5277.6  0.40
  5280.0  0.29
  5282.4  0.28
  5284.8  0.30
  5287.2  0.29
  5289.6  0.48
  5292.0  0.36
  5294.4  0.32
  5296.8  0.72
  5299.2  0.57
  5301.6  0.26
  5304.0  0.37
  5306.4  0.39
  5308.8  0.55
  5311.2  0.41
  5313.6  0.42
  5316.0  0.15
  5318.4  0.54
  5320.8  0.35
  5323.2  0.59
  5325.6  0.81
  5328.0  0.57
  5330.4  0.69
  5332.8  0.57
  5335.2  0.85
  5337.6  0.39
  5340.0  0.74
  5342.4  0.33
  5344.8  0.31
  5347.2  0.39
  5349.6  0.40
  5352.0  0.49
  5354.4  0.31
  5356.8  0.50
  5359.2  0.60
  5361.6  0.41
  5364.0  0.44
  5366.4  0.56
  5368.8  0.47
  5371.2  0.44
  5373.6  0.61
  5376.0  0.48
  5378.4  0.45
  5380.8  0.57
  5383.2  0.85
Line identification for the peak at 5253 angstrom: [O II]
